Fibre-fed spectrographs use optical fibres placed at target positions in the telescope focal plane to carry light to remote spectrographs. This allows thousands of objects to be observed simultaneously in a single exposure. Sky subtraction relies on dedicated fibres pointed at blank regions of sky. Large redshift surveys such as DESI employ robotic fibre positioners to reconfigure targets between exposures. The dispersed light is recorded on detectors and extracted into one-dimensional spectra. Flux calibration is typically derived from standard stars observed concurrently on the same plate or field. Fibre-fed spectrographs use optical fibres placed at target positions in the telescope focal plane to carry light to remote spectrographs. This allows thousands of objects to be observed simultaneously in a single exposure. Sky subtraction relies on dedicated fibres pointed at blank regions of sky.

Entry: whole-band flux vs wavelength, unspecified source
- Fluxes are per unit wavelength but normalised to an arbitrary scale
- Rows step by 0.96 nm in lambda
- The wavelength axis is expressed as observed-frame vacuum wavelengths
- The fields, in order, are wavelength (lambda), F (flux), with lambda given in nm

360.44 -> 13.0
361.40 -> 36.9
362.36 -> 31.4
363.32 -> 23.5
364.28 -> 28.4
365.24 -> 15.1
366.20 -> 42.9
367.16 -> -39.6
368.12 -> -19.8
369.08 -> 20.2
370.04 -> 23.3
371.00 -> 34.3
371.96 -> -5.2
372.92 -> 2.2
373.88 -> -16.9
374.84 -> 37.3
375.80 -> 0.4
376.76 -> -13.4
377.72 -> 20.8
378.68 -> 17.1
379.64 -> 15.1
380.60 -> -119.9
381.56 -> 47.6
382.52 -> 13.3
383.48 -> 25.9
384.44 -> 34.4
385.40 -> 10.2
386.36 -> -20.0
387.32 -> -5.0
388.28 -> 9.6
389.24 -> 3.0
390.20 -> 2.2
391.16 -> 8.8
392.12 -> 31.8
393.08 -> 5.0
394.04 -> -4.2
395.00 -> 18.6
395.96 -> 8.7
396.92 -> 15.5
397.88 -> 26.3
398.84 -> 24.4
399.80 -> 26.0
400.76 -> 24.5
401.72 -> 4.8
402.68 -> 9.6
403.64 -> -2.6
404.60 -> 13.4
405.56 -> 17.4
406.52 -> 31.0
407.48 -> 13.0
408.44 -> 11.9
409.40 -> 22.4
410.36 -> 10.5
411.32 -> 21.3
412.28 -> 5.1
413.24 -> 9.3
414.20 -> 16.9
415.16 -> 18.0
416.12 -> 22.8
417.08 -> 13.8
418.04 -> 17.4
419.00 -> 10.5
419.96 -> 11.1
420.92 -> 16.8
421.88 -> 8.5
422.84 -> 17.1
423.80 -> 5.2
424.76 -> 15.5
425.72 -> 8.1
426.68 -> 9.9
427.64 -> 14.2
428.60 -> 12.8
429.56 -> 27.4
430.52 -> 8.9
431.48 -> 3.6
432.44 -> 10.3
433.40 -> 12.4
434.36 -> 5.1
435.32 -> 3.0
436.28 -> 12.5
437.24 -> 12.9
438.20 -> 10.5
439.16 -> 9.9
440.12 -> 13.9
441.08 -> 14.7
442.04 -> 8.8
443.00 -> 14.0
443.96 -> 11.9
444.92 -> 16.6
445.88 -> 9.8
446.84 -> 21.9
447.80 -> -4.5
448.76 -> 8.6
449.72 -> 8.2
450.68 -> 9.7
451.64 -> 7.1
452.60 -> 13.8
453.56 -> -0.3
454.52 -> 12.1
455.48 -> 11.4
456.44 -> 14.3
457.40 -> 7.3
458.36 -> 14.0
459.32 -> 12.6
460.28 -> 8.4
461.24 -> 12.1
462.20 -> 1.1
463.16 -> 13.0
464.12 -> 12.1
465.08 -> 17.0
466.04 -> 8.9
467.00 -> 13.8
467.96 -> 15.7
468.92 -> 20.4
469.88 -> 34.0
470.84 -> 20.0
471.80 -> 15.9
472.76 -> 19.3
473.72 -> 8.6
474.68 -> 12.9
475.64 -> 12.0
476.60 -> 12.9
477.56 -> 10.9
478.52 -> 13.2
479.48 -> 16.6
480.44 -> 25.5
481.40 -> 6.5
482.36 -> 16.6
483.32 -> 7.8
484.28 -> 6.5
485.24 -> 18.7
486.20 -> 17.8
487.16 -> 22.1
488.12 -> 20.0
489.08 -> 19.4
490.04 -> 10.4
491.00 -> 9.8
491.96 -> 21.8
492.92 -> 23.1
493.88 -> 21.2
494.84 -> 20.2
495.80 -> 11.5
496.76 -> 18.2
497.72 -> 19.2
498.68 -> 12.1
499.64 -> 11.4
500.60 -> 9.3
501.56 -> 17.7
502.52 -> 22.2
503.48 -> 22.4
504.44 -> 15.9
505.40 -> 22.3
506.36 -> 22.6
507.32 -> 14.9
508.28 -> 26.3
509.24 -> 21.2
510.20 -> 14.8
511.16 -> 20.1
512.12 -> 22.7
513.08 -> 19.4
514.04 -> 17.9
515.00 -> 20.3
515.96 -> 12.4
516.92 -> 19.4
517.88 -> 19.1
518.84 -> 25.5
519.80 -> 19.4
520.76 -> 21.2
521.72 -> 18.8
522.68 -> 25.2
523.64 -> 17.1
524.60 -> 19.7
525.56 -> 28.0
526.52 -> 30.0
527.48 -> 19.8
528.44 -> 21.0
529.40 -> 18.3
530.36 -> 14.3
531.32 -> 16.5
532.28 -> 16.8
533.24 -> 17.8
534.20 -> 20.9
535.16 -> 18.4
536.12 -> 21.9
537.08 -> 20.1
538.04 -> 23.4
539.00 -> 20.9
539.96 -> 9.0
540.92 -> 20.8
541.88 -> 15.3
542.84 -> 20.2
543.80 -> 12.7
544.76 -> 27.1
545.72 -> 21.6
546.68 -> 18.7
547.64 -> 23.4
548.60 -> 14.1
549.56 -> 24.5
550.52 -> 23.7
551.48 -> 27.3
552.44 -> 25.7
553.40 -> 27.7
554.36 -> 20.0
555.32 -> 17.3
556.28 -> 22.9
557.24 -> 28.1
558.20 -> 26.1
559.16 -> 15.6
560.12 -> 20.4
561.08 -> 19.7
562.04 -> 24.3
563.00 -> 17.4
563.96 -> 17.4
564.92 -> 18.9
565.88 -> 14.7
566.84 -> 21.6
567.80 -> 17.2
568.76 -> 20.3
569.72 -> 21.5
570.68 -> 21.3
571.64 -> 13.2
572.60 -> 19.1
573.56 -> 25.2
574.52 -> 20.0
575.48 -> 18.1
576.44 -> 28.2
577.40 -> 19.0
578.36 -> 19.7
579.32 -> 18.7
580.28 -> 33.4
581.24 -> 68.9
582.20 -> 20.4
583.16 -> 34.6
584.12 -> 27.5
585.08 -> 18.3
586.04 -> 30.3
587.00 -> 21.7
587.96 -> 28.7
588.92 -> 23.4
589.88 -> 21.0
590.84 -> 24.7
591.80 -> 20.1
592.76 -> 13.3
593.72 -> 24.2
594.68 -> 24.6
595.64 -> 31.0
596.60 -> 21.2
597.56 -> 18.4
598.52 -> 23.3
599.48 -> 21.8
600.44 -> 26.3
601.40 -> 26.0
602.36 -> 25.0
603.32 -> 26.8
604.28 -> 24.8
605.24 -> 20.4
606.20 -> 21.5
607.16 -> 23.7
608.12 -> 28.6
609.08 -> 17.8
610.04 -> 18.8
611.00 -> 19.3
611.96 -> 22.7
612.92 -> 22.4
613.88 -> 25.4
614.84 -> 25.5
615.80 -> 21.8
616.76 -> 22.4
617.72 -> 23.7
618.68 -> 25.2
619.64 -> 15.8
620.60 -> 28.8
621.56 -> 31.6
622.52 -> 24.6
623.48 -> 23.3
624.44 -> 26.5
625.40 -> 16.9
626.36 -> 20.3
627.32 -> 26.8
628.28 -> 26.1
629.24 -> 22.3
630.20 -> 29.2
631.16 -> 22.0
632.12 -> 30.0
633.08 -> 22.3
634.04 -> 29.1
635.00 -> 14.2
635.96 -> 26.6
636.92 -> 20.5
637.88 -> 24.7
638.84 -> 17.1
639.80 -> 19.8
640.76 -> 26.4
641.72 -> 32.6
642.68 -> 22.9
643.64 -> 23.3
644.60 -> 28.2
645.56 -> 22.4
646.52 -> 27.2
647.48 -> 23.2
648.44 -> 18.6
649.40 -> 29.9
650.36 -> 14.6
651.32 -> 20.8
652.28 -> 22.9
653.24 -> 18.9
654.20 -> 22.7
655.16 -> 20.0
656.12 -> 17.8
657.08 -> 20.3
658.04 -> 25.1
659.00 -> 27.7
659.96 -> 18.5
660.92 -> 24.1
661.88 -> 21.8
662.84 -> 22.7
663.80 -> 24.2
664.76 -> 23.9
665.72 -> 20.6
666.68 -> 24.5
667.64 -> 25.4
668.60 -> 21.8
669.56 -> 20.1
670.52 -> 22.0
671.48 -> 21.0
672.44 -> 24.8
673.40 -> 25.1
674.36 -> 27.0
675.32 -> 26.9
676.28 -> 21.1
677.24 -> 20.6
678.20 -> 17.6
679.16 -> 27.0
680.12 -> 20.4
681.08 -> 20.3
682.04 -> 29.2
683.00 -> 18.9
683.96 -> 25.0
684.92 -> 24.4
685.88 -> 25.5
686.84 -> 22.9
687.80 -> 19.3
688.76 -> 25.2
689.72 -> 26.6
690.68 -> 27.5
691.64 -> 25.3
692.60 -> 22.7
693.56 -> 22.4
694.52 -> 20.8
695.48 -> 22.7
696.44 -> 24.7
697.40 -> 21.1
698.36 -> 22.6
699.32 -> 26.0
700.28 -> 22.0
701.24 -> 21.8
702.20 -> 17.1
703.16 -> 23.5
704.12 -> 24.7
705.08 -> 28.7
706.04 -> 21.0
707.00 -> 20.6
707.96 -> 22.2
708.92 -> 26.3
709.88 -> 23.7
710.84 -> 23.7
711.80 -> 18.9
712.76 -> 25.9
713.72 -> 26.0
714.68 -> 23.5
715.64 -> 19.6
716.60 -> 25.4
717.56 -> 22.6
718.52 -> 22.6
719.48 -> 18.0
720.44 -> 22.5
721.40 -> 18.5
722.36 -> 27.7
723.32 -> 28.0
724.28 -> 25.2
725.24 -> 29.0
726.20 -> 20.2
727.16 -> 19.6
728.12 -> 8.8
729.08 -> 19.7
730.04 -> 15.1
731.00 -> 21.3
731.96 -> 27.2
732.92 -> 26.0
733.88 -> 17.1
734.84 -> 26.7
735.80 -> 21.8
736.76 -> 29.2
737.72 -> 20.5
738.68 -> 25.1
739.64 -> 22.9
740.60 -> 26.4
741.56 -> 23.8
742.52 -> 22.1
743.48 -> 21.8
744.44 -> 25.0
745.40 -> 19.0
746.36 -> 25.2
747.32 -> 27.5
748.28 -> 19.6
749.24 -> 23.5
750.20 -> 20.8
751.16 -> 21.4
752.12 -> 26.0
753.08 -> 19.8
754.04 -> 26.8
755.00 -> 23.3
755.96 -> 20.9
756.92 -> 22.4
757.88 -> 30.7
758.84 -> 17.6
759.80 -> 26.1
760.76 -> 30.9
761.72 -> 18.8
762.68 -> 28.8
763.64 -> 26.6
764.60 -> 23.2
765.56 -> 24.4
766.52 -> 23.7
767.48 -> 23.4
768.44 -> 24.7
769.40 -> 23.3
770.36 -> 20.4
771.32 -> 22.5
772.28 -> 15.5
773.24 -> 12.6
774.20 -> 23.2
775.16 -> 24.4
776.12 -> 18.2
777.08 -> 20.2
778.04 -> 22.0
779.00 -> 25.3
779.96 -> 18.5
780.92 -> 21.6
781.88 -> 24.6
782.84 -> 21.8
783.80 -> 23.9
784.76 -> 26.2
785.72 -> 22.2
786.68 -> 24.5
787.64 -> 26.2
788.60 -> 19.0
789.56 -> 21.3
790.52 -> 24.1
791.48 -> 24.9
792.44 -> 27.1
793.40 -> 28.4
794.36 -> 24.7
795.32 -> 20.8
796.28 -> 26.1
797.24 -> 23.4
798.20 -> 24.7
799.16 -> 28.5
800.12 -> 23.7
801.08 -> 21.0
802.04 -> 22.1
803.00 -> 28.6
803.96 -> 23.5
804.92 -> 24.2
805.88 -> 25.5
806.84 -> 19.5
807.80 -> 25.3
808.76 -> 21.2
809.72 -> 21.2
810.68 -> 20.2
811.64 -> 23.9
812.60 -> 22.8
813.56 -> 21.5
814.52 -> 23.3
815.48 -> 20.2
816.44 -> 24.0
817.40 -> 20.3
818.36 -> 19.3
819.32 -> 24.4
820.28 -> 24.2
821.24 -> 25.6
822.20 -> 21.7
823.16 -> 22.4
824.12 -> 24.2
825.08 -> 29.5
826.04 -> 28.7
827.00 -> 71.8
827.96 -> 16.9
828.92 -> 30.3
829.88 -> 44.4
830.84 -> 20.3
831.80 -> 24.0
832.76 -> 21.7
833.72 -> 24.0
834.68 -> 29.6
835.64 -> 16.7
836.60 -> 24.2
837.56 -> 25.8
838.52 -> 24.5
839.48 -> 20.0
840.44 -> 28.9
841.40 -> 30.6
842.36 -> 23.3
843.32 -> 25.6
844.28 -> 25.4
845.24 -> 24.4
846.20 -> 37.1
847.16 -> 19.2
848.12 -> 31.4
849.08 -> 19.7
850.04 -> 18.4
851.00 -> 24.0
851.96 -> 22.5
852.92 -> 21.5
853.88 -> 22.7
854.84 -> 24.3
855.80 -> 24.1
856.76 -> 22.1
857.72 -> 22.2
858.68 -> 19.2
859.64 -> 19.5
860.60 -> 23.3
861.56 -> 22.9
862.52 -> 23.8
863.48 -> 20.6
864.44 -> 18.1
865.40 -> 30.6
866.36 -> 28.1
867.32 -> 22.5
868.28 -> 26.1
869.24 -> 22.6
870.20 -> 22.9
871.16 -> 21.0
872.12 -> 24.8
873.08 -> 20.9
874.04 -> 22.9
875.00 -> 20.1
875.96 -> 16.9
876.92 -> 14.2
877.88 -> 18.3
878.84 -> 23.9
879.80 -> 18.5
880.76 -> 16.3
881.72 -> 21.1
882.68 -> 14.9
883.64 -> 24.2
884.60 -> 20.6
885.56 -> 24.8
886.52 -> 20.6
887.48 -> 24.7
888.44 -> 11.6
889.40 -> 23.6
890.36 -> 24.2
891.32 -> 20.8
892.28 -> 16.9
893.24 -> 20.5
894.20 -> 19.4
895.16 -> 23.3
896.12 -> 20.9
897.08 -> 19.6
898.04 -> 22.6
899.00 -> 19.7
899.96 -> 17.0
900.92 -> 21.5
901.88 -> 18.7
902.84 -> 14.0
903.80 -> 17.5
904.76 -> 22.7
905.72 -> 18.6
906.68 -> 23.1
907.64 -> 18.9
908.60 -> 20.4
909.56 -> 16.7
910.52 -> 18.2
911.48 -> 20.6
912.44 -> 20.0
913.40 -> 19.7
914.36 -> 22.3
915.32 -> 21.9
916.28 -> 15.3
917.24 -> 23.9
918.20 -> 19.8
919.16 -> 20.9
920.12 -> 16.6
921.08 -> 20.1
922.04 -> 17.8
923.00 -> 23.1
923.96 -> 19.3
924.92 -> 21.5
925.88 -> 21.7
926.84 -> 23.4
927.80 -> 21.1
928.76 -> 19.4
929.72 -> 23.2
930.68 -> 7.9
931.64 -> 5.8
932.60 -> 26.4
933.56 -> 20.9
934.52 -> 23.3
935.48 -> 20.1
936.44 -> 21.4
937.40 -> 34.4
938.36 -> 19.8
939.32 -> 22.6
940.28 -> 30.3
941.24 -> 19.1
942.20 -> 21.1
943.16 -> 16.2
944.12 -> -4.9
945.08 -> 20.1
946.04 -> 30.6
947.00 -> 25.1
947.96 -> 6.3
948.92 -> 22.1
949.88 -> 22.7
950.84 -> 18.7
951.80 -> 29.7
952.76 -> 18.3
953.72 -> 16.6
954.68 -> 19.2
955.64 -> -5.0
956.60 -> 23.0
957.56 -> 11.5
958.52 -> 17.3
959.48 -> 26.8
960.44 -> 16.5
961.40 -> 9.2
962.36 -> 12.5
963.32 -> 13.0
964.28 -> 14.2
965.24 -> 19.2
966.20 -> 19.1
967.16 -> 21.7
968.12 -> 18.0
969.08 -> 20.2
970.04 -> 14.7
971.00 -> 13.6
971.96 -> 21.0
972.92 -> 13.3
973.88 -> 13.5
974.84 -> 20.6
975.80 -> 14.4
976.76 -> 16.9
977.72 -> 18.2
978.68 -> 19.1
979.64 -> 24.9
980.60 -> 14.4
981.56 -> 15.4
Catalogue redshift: 0.26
